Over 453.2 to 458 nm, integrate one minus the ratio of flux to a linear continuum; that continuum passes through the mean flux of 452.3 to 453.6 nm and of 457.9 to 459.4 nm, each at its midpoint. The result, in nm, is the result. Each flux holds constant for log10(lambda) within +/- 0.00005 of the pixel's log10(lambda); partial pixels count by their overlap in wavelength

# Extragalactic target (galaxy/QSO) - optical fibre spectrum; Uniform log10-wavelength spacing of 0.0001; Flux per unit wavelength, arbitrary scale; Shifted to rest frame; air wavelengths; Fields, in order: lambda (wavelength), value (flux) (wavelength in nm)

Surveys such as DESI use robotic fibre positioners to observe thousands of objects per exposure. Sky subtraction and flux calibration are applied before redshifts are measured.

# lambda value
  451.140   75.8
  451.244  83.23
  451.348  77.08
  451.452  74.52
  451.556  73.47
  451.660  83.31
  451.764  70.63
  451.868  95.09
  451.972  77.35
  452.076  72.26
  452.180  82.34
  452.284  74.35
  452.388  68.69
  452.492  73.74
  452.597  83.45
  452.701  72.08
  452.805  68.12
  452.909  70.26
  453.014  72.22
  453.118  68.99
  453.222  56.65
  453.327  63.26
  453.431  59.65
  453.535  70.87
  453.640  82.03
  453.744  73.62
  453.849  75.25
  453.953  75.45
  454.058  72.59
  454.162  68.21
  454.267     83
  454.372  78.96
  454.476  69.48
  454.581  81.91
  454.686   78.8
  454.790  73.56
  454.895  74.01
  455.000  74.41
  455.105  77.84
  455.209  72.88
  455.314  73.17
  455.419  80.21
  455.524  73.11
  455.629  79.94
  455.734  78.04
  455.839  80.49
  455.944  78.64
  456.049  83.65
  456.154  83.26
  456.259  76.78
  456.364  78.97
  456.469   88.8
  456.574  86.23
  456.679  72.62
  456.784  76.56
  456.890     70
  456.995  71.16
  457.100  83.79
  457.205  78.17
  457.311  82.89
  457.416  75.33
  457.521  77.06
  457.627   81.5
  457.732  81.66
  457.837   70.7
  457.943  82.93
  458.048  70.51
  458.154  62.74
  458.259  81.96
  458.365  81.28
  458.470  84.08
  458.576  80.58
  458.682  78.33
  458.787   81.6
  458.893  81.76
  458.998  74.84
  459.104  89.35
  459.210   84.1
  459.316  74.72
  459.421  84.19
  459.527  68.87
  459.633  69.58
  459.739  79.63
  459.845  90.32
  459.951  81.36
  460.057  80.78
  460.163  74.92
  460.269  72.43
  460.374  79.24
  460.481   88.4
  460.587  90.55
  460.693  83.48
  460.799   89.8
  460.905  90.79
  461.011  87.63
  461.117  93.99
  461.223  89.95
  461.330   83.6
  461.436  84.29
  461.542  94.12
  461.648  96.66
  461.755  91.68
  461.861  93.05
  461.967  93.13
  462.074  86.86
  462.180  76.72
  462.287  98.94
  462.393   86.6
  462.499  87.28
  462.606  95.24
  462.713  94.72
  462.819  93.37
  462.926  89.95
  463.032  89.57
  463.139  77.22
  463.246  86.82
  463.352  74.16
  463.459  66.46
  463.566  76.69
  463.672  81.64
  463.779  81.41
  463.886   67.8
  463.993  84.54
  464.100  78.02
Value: -0.159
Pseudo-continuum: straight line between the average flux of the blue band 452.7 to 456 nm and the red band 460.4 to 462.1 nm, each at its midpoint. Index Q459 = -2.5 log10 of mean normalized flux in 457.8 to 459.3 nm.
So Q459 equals 0.062 mag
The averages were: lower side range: 73.7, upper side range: 89.7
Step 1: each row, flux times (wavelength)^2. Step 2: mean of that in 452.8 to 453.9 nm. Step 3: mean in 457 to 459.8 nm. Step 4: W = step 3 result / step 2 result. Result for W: 1.2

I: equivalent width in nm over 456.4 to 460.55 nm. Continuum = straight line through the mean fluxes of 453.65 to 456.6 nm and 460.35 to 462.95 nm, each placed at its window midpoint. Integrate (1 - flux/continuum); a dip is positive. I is 0.24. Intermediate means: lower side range 77.5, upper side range 89.7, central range 78.9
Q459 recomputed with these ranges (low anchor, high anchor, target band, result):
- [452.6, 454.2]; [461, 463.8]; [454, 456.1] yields -0.045 mag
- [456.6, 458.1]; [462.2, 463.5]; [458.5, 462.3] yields -0.025 mag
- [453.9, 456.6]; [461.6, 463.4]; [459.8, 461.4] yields 0.012 mag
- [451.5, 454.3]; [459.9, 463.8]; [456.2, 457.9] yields 0.014 mag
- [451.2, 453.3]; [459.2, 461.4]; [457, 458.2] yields 0.044 mag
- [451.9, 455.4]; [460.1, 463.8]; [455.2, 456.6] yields -0.036 mag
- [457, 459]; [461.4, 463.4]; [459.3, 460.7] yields 0.045 mag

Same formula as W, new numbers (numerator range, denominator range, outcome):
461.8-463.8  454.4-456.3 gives 1.15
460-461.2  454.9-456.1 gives 1.12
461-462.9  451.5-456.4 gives 1.25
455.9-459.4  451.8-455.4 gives 1.09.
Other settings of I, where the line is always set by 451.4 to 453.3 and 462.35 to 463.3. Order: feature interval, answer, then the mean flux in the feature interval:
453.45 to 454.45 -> 0.02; 74.9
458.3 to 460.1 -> 0.08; 80.3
